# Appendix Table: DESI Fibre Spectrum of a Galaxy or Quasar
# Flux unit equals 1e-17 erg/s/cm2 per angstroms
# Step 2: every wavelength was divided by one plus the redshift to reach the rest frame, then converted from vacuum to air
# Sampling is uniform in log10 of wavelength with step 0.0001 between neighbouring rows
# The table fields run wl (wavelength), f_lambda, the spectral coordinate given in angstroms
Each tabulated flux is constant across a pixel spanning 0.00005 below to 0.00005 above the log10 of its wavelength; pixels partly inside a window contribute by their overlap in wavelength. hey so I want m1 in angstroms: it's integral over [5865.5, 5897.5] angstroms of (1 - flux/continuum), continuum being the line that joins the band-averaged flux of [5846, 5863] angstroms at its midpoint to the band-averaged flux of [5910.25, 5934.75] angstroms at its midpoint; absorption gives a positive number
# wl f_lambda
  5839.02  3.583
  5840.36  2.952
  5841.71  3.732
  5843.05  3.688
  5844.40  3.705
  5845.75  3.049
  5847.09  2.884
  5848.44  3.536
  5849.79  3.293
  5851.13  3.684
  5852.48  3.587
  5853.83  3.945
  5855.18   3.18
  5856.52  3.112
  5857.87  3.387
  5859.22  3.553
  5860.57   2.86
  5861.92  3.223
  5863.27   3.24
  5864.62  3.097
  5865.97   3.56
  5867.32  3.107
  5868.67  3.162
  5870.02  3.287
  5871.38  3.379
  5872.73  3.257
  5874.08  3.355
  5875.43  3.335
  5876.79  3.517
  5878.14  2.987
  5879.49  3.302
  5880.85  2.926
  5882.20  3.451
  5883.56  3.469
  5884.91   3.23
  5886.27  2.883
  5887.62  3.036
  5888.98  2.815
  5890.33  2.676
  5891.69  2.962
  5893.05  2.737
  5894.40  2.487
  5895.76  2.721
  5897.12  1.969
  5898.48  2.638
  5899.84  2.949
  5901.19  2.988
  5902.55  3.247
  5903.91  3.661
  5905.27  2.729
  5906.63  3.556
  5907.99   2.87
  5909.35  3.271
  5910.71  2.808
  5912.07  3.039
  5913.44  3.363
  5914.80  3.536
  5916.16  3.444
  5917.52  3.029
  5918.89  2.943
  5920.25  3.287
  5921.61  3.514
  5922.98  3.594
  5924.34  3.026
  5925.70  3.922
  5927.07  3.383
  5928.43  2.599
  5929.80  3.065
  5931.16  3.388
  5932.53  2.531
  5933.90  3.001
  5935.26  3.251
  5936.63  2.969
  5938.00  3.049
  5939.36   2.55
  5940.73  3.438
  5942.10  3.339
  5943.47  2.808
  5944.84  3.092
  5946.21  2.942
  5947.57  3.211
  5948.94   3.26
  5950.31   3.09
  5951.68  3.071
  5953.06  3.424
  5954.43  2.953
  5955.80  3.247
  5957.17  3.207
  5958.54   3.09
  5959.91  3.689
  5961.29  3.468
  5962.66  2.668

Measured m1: 2.1 angstroms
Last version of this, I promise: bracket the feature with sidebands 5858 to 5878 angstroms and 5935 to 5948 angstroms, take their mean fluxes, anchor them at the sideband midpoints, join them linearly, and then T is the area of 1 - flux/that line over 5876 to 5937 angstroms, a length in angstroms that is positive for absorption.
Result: 1.4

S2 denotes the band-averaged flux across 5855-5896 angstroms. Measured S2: 3.14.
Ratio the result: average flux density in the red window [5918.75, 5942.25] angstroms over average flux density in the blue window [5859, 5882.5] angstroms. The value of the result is 0.97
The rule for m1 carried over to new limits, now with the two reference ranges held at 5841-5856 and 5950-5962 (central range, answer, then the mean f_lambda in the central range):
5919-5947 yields 1.41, 3.13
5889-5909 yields 2.93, 2.88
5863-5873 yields 0.50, 3.26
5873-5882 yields 0.44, 3.25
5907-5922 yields 0.65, 3.19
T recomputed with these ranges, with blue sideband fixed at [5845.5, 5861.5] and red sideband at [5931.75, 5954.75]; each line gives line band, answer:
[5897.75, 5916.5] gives 0.2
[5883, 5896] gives 1.3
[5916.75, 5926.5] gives -0.6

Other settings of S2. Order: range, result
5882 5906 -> 2.92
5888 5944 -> 3.05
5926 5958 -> 3.09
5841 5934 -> 3.19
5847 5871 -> 3.33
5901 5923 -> 3.22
